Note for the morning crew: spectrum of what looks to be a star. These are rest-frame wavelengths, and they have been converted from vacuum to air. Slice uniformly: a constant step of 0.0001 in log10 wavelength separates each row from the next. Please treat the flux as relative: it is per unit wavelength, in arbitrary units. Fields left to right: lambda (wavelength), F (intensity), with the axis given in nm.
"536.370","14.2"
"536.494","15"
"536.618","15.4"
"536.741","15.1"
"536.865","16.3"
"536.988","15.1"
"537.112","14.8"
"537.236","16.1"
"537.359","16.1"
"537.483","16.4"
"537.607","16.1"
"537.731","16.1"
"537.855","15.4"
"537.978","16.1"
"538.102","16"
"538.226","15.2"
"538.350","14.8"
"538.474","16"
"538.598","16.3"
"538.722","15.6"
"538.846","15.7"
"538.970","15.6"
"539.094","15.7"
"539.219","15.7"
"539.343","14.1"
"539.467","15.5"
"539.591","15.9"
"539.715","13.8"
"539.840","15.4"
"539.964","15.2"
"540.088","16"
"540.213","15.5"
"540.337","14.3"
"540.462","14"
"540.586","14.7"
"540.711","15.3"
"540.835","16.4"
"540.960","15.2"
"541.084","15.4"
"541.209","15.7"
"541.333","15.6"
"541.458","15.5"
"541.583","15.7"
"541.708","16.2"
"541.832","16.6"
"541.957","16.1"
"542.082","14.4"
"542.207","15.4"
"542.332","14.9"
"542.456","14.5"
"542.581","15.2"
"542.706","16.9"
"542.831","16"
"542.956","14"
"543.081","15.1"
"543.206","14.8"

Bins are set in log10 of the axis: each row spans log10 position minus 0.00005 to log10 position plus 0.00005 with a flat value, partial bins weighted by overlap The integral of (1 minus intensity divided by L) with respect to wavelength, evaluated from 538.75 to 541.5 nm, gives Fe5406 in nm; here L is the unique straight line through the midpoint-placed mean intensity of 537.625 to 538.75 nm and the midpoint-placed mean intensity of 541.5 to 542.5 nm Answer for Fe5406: 0.06 nm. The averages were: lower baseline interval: 15.7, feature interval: 15.3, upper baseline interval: 15.5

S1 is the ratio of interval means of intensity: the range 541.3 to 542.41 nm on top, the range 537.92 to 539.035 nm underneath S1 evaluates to 1.0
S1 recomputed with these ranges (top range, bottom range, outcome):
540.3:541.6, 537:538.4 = 0.97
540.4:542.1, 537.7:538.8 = 0.99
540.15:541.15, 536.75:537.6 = 0.96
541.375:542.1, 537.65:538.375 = 1.01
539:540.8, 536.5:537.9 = 0.96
